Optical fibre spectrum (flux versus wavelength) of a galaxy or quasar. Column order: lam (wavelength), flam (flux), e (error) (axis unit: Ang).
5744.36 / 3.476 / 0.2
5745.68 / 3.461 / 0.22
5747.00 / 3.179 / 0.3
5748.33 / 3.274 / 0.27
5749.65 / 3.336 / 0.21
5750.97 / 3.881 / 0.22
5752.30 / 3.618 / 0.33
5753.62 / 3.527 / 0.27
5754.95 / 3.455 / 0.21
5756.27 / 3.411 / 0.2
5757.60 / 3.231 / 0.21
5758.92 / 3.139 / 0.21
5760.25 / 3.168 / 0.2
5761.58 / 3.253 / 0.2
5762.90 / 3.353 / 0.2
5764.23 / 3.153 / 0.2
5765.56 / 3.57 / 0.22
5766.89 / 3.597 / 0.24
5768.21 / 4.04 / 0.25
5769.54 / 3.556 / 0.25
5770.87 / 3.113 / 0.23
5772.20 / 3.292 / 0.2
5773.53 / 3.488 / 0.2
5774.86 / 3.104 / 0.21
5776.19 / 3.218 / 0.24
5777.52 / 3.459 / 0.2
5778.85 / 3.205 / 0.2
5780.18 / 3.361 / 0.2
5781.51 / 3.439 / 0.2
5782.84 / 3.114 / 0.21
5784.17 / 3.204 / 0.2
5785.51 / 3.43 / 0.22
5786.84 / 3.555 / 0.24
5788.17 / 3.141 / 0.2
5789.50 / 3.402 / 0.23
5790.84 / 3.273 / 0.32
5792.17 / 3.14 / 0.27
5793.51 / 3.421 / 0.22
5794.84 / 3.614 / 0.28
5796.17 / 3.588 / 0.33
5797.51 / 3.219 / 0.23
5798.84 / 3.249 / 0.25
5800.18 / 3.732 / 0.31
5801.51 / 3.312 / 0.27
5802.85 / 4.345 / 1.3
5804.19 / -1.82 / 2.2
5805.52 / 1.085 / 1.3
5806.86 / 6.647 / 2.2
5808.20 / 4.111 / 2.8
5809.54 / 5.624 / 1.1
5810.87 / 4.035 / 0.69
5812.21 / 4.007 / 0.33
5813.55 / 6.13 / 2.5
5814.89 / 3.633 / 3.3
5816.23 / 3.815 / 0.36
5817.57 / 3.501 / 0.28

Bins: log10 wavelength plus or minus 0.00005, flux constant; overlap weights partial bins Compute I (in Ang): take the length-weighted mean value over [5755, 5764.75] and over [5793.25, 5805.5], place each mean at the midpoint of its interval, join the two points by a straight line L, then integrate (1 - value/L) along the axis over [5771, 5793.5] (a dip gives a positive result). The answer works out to -2.0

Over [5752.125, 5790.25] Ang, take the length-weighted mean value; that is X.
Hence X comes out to 3.36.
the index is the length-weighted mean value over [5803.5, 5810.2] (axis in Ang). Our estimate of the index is 3.13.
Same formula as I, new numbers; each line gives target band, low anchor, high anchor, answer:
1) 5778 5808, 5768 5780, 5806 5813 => 6.3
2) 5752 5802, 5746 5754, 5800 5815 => 3.1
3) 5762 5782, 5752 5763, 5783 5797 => -0.2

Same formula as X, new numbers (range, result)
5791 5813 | 3.47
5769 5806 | 3.12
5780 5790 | 3.33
